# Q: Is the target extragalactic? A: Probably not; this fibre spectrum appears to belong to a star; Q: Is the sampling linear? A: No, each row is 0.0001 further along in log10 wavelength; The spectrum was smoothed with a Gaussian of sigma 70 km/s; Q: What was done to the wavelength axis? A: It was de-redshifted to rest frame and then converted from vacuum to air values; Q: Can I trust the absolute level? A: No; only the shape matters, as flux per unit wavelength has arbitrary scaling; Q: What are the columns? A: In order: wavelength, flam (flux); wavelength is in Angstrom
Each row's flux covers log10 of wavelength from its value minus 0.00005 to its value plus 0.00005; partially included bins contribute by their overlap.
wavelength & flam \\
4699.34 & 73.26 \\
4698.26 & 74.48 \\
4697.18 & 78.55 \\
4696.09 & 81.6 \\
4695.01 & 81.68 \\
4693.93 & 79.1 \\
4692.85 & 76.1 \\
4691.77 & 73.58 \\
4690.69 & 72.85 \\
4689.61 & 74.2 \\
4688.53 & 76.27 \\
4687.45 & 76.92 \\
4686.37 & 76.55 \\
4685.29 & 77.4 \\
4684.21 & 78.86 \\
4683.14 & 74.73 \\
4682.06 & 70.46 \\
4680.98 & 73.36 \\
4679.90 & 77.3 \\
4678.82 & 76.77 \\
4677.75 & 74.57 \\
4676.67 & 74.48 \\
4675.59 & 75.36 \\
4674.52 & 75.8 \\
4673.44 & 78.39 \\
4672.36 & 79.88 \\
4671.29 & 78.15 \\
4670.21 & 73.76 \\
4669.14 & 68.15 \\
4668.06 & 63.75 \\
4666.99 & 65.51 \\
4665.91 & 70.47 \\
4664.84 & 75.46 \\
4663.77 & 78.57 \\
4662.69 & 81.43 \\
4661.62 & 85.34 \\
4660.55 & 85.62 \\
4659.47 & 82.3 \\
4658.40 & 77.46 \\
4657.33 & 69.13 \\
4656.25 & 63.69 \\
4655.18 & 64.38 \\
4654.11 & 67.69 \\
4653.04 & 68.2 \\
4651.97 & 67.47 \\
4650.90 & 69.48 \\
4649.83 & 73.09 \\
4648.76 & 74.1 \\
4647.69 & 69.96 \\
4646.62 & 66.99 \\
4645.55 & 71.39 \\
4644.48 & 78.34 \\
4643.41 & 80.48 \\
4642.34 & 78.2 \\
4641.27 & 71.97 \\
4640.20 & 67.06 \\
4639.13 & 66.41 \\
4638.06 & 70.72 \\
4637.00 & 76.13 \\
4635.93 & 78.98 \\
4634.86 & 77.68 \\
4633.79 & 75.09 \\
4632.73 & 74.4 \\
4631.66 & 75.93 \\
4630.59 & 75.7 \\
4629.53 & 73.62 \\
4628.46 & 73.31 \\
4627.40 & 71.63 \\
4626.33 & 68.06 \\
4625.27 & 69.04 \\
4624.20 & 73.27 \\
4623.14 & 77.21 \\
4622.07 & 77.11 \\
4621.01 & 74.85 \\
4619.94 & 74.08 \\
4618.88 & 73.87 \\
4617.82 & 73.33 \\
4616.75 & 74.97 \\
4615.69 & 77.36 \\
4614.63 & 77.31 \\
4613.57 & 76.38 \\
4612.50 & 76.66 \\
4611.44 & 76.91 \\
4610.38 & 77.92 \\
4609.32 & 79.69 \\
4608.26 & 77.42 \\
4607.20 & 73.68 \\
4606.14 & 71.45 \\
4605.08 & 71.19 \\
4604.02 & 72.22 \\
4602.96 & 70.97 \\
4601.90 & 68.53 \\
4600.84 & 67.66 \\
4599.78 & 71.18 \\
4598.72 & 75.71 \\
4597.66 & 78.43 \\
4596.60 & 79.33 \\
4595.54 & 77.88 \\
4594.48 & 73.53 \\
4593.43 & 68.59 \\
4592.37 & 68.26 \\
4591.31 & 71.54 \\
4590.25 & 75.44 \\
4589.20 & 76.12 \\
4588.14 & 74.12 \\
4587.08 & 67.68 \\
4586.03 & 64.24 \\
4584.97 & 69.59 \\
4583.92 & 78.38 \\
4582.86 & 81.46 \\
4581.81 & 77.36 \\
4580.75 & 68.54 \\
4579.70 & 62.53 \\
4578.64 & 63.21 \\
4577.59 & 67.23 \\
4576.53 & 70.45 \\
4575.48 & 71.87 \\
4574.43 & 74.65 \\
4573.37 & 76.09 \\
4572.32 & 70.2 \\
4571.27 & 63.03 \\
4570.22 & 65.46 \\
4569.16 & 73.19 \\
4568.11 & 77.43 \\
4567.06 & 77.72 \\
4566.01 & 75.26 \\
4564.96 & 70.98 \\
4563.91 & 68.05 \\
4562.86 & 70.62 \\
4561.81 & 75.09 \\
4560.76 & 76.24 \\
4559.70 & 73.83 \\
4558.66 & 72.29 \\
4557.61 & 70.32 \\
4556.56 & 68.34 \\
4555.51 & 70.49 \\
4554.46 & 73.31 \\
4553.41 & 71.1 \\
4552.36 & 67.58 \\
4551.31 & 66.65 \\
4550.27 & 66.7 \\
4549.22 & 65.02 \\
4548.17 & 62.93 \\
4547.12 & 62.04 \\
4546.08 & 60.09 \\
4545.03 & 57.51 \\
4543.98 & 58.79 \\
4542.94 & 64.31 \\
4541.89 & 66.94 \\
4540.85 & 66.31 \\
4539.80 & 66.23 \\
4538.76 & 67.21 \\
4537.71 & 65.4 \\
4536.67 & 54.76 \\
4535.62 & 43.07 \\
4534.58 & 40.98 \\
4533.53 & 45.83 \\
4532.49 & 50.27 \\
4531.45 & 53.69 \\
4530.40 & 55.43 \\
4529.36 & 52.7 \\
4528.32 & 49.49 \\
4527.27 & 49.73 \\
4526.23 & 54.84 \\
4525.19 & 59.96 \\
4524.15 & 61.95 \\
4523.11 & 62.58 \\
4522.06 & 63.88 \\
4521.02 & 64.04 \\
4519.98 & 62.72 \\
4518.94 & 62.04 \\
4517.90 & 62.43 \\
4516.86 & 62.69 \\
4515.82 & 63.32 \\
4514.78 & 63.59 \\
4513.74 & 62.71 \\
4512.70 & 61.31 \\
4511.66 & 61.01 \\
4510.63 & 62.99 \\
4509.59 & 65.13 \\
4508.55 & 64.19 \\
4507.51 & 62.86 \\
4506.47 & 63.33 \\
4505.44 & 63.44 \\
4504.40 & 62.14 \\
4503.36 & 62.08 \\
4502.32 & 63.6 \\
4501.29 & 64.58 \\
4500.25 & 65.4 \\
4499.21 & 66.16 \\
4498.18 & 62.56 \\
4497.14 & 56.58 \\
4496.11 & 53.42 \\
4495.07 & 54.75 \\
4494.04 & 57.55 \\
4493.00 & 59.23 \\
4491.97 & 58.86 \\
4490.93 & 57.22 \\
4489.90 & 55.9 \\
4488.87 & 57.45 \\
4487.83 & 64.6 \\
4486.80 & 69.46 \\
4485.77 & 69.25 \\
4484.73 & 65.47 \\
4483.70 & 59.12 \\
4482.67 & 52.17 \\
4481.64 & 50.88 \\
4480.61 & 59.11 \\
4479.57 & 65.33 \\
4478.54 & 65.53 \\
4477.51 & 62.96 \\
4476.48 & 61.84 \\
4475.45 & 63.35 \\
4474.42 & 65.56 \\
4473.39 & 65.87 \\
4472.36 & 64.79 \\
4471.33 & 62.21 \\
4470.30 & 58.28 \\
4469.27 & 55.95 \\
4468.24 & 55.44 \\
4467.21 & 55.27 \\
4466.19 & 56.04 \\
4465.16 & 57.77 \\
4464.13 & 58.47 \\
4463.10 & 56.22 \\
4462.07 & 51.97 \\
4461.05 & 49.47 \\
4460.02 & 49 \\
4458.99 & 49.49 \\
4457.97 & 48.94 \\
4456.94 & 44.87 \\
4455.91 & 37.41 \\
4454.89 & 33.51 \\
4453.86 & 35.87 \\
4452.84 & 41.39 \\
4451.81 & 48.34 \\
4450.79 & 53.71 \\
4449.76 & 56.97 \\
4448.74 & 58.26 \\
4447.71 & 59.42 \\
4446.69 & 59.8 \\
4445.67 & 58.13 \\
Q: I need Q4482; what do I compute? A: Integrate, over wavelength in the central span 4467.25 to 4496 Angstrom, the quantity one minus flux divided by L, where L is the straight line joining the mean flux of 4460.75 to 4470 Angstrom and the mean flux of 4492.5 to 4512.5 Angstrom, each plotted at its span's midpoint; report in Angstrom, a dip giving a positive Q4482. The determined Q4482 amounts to -1.2 Angstrom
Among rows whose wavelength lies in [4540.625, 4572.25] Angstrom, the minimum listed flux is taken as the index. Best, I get 57.51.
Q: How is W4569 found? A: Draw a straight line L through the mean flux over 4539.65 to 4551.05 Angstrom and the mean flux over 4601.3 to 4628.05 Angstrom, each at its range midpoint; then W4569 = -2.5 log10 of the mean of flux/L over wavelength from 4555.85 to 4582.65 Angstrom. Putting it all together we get -0.07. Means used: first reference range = 63.4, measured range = 71.3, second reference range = 74.2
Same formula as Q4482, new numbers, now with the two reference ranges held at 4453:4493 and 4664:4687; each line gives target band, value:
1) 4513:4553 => 1.4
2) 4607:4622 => -1.6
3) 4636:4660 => 0.1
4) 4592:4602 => -0.9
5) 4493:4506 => -0.5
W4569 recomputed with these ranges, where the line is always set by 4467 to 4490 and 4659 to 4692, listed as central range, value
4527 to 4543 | 0.18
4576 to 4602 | -0.04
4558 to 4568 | -0.09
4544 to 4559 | 0.00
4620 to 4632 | -0.02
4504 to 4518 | 0.01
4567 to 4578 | -0.05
